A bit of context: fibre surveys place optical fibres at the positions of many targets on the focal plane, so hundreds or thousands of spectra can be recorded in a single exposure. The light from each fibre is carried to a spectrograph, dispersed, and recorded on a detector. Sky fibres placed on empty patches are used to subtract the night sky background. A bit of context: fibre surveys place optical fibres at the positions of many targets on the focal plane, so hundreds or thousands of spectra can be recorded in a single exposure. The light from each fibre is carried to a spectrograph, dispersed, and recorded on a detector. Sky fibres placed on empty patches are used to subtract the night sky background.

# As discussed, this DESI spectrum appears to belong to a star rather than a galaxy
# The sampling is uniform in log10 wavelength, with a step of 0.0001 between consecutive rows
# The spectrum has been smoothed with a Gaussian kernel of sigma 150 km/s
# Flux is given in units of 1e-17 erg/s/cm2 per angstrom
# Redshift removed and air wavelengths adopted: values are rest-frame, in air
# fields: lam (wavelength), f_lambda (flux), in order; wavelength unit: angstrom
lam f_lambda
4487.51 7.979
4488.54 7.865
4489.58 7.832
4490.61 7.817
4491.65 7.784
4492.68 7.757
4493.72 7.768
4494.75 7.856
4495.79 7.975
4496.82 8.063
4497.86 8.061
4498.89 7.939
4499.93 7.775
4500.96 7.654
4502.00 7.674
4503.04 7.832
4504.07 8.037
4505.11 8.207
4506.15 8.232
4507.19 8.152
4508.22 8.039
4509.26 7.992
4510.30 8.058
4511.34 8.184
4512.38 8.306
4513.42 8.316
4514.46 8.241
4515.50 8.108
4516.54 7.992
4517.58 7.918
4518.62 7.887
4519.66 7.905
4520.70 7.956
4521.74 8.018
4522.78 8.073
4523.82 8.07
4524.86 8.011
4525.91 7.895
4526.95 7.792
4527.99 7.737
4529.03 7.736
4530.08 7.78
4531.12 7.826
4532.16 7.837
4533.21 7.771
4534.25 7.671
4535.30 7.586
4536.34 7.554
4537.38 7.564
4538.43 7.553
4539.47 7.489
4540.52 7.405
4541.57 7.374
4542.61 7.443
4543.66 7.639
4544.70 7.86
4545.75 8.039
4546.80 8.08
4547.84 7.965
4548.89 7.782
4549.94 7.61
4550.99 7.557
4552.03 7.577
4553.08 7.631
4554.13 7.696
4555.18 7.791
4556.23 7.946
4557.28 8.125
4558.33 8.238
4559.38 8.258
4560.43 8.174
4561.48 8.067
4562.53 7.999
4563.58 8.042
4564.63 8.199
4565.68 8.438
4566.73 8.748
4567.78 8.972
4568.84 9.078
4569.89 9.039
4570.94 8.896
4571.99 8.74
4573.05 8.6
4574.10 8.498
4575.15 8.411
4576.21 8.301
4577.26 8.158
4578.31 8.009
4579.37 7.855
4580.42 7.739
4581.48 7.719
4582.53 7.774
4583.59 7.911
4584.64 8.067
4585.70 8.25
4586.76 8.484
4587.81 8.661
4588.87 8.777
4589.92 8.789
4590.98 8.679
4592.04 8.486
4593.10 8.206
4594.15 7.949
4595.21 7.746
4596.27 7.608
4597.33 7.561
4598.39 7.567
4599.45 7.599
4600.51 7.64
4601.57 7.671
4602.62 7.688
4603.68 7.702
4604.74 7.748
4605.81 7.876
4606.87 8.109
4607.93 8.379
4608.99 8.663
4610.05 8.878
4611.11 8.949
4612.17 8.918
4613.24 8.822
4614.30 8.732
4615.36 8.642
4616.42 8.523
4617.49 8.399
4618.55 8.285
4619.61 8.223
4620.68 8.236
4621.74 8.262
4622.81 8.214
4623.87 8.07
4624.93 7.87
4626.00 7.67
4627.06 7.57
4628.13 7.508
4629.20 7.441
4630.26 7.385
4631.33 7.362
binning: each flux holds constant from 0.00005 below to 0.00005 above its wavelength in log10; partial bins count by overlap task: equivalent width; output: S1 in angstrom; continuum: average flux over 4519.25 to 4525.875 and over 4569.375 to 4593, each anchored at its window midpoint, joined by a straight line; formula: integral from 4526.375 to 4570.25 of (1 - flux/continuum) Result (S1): 1.28 angstrom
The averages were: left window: 8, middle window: 7.92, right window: 8.35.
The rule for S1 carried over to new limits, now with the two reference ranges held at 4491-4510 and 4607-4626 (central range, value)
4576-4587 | 0.4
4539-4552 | 0.7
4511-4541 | 0.7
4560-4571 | -0.4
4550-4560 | 0.4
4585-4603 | 0.6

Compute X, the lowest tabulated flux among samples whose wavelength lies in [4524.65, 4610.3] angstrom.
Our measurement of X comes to 7.374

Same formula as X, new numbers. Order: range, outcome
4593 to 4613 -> 7.561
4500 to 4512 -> 7.654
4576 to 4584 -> 7.719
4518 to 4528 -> 7.737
